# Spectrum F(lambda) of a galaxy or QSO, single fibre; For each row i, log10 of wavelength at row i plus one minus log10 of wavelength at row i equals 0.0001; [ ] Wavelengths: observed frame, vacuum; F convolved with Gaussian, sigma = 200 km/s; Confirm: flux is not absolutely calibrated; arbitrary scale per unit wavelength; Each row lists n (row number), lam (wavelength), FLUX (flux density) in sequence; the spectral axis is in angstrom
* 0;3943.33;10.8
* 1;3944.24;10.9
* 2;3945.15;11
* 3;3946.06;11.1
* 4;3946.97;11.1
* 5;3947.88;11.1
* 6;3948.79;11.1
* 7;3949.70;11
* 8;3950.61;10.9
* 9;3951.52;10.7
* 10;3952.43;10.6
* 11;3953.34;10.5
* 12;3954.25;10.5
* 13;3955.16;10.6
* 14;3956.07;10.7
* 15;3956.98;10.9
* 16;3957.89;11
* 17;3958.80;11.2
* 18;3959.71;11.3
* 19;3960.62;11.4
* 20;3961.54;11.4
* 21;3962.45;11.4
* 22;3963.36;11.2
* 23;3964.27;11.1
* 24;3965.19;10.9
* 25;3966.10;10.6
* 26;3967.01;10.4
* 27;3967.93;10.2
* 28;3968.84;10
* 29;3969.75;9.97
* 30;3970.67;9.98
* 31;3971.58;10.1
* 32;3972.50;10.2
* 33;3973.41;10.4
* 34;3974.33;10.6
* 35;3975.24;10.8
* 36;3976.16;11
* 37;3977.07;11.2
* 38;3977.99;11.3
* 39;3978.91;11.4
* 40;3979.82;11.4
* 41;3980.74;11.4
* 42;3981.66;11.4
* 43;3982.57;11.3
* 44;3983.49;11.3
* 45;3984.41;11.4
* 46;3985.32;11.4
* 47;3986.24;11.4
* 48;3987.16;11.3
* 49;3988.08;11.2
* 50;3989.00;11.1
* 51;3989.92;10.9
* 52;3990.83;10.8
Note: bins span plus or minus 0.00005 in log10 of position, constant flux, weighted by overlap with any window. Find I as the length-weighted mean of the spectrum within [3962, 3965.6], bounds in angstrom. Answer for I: 11.1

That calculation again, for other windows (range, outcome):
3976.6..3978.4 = 11.3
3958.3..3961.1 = 11.3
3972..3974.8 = 10.4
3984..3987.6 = 11.4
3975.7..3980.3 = 11.3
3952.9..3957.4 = 10.6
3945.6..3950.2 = 11.1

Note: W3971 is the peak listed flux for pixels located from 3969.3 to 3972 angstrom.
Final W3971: 10.1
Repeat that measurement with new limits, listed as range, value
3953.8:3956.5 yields 10.7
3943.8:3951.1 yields 11.1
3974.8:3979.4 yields 11.4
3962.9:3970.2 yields 11.2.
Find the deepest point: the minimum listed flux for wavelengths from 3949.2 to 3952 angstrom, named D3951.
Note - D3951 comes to 10.7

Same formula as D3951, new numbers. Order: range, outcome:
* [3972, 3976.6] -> 10.2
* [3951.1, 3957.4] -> 10.5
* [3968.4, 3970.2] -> 9.97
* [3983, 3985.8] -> 11.3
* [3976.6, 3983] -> 11.2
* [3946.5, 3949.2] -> 11.1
